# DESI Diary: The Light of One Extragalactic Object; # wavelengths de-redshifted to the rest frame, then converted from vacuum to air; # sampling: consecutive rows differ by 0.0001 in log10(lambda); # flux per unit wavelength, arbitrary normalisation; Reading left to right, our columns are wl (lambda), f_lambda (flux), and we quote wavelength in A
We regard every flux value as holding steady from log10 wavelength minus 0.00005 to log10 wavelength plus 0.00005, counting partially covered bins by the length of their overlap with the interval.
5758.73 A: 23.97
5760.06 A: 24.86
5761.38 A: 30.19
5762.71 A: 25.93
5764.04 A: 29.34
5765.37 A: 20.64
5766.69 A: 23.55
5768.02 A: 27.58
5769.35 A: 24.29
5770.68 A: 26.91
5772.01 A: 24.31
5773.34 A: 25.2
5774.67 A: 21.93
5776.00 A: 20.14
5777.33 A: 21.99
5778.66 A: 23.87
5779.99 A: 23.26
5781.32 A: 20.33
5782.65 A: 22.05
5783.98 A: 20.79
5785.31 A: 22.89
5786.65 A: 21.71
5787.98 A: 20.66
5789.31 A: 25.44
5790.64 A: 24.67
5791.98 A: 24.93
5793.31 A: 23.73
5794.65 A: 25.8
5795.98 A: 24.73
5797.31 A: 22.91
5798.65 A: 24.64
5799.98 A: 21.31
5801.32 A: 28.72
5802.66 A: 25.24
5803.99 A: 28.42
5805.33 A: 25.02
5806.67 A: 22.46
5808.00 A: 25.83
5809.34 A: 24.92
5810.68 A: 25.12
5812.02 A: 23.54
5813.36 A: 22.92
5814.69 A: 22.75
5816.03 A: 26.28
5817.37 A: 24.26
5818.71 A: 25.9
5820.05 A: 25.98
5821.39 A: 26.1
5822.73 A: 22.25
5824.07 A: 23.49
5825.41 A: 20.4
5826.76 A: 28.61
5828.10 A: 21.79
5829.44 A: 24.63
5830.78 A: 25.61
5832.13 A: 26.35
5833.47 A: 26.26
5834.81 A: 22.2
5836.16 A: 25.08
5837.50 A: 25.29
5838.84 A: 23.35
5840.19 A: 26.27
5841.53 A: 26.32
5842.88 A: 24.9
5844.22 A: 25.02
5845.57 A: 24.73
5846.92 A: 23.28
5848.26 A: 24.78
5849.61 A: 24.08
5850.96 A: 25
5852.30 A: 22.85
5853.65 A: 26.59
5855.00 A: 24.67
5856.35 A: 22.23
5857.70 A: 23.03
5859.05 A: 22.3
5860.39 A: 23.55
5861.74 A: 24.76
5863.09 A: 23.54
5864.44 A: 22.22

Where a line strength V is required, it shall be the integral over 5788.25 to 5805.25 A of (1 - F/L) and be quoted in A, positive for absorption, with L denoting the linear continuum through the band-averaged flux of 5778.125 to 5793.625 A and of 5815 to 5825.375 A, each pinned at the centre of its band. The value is -1.1 A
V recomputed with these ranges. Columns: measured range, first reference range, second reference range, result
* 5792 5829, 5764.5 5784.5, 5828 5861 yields -1.1 A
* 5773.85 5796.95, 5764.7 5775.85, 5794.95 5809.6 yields 1.5 A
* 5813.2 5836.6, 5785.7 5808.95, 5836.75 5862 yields -0.1 A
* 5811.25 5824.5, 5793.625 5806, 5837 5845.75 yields 0.4 A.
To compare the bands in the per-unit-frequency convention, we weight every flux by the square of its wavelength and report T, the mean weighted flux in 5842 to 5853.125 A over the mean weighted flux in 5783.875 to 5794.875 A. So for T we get 1.06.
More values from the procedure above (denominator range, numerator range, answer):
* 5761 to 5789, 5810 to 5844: 1.06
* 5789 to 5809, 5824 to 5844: 1.01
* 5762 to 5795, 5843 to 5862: 1.04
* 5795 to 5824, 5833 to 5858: 1.00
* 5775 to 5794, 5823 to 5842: 1.11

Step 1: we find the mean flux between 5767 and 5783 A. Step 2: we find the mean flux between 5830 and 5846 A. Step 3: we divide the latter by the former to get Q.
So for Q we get 1.07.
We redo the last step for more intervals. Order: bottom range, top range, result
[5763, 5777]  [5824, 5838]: 1.01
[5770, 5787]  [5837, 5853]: 1.08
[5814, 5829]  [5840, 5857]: 1.01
